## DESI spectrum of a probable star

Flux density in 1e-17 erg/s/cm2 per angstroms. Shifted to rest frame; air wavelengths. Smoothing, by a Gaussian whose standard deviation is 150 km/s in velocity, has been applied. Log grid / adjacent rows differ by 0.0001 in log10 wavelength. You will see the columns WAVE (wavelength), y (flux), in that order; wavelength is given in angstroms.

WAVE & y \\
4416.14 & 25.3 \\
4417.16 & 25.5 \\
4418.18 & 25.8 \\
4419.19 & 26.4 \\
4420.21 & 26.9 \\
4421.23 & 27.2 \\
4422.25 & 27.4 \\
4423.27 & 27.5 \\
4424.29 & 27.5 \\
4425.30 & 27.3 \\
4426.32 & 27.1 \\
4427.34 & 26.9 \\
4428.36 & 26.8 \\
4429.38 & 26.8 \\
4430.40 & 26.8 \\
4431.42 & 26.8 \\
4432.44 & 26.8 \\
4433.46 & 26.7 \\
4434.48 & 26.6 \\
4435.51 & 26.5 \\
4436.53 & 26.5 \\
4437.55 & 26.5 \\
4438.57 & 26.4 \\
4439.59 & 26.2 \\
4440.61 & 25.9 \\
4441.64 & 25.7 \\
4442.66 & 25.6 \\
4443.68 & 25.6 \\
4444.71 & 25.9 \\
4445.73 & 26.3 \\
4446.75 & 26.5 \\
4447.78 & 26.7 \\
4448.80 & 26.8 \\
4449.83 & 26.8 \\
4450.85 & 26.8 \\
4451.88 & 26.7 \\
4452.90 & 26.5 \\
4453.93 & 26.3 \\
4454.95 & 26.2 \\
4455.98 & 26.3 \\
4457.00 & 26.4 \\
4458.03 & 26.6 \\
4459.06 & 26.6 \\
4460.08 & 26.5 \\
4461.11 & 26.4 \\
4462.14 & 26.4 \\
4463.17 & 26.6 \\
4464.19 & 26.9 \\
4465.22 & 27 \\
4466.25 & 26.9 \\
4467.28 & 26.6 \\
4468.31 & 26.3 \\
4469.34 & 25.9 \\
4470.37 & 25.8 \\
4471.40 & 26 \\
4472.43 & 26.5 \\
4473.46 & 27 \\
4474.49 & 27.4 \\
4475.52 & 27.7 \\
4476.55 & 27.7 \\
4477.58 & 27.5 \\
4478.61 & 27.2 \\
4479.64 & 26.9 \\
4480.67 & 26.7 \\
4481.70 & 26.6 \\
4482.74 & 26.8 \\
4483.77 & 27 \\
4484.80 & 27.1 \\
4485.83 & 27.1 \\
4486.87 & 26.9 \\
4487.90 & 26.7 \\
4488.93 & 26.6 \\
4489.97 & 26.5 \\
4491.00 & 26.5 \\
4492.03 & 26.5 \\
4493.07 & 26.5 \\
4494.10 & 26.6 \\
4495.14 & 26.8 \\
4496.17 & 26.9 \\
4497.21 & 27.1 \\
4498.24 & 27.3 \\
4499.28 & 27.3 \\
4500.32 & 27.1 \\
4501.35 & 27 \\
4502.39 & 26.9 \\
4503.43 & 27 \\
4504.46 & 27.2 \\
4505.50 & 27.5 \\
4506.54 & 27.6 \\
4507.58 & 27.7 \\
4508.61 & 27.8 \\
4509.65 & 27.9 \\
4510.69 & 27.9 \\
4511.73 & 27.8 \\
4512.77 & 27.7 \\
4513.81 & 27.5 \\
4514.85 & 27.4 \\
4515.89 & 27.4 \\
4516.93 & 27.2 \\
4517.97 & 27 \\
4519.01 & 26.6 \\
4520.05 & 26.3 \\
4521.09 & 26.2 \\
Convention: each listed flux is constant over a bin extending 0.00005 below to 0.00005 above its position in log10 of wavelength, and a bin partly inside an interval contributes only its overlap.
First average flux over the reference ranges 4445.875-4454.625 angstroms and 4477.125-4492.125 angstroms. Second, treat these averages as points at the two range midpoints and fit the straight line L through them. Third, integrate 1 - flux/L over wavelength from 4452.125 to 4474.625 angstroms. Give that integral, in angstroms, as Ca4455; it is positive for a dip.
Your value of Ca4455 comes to 0.2 angstroms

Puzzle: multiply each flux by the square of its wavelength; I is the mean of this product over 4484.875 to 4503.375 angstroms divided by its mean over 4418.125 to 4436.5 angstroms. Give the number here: 1.03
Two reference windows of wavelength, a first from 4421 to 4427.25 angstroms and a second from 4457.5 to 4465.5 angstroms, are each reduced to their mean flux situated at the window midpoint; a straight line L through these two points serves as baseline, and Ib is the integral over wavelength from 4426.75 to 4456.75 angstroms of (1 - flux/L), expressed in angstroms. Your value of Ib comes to 0.6 angstroms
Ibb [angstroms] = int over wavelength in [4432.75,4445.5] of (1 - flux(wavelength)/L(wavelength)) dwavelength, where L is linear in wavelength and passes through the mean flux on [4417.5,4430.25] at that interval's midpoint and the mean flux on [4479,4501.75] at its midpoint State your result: 0.3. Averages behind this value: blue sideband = 26.9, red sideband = 26.8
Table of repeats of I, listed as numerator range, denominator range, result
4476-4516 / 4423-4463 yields 1.05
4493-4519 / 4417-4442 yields 1.06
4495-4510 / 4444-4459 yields 1.05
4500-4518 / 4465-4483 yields 1.04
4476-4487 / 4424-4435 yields 1.03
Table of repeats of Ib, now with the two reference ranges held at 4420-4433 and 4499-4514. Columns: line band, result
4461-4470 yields 0.23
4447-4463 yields 0.39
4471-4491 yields 0.29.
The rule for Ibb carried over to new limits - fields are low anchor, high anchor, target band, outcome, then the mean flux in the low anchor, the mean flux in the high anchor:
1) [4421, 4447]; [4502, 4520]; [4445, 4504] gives 0.6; 26.6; 27.4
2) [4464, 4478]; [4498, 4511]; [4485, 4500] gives 0.2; 26.8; 27.4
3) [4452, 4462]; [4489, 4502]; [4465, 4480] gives -0.1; 26.4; 26.8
